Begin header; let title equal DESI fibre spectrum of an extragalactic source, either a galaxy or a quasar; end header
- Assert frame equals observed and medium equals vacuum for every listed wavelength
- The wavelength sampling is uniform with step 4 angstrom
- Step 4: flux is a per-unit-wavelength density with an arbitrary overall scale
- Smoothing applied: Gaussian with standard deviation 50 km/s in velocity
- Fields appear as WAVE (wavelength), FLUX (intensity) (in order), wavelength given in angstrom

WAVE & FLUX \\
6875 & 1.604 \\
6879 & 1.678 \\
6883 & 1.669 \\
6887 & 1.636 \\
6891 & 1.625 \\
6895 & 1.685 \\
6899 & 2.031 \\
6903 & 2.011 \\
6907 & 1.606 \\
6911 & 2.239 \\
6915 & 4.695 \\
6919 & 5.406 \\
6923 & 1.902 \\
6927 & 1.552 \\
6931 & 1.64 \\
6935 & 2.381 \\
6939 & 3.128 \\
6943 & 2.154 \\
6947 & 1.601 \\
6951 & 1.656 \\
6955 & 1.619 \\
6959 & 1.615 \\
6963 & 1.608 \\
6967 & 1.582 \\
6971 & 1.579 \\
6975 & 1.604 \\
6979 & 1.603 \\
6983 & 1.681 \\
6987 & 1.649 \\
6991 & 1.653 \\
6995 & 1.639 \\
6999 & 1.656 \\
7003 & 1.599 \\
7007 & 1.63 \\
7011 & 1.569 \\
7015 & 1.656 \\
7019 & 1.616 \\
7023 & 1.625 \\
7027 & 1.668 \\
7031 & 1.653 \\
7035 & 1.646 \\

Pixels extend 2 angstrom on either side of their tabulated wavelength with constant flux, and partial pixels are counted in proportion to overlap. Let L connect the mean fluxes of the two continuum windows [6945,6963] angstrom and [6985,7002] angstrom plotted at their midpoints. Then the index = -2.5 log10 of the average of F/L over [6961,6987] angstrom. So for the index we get 0.01 mag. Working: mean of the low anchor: 1.62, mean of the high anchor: 1.65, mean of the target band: 1.61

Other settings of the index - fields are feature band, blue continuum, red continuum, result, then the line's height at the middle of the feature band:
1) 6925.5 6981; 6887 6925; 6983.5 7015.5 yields 0.15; 2.08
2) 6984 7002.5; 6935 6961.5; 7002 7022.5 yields 0.05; 1.73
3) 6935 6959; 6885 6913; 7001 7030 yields -0.16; 1.75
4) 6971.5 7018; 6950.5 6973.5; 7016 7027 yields -0.01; 1.62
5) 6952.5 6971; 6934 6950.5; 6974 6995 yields 0.22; 1.97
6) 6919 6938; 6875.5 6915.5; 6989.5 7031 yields -0.22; 1.87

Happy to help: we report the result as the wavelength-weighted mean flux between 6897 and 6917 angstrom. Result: 2.52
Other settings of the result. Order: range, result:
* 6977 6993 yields 1.65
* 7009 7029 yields 1.63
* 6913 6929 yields 3.39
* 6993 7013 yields 1.62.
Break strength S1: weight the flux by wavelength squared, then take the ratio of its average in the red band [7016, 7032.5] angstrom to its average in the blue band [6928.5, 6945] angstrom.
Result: 0.73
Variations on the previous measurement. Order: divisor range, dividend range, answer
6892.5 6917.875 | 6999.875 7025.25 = 0.68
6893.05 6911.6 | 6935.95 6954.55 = 1.13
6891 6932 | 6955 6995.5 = 0.67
